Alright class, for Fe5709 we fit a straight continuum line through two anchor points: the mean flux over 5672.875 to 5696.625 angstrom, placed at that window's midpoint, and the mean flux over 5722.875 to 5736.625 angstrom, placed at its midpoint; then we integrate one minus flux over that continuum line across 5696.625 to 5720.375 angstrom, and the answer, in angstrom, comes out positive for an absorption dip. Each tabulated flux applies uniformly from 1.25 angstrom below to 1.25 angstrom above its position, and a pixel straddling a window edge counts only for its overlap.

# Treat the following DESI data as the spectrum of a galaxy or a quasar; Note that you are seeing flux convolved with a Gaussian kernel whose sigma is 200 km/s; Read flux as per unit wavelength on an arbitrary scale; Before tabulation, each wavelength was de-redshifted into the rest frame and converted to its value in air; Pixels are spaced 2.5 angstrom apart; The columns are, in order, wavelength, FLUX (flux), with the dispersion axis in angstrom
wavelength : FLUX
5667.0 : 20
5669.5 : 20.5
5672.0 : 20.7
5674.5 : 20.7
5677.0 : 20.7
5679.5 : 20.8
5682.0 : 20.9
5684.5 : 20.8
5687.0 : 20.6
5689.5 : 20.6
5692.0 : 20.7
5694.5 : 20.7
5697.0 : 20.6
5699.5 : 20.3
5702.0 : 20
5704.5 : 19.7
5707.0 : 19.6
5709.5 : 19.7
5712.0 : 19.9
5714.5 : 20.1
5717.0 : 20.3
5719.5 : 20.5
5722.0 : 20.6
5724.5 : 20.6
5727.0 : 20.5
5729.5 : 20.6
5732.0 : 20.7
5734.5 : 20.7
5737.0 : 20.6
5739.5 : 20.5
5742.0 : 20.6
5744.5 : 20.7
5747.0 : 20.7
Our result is 0.7 angstrom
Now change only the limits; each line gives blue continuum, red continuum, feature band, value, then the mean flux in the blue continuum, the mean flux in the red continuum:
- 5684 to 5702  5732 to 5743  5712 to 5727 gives 0.2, 20.6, 20.6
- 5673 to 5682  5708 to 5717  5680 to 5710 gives 0.0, 20.8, 19.9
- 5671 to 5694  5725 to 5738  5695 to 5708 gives 0.4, 20.7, 20.6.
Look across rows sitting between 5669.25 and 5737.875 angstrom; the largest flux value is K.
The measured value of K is 20.9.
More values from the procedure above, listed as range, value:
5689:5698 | 20.7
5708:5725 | 20.6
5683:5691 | 20.8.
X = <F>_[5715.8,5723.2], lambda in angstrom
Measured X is 20.5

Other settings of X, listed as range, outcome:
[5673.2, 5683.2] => 20.8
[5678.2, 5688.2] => 20.8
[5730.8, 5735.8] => 20.7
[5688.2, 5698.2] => 20.6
